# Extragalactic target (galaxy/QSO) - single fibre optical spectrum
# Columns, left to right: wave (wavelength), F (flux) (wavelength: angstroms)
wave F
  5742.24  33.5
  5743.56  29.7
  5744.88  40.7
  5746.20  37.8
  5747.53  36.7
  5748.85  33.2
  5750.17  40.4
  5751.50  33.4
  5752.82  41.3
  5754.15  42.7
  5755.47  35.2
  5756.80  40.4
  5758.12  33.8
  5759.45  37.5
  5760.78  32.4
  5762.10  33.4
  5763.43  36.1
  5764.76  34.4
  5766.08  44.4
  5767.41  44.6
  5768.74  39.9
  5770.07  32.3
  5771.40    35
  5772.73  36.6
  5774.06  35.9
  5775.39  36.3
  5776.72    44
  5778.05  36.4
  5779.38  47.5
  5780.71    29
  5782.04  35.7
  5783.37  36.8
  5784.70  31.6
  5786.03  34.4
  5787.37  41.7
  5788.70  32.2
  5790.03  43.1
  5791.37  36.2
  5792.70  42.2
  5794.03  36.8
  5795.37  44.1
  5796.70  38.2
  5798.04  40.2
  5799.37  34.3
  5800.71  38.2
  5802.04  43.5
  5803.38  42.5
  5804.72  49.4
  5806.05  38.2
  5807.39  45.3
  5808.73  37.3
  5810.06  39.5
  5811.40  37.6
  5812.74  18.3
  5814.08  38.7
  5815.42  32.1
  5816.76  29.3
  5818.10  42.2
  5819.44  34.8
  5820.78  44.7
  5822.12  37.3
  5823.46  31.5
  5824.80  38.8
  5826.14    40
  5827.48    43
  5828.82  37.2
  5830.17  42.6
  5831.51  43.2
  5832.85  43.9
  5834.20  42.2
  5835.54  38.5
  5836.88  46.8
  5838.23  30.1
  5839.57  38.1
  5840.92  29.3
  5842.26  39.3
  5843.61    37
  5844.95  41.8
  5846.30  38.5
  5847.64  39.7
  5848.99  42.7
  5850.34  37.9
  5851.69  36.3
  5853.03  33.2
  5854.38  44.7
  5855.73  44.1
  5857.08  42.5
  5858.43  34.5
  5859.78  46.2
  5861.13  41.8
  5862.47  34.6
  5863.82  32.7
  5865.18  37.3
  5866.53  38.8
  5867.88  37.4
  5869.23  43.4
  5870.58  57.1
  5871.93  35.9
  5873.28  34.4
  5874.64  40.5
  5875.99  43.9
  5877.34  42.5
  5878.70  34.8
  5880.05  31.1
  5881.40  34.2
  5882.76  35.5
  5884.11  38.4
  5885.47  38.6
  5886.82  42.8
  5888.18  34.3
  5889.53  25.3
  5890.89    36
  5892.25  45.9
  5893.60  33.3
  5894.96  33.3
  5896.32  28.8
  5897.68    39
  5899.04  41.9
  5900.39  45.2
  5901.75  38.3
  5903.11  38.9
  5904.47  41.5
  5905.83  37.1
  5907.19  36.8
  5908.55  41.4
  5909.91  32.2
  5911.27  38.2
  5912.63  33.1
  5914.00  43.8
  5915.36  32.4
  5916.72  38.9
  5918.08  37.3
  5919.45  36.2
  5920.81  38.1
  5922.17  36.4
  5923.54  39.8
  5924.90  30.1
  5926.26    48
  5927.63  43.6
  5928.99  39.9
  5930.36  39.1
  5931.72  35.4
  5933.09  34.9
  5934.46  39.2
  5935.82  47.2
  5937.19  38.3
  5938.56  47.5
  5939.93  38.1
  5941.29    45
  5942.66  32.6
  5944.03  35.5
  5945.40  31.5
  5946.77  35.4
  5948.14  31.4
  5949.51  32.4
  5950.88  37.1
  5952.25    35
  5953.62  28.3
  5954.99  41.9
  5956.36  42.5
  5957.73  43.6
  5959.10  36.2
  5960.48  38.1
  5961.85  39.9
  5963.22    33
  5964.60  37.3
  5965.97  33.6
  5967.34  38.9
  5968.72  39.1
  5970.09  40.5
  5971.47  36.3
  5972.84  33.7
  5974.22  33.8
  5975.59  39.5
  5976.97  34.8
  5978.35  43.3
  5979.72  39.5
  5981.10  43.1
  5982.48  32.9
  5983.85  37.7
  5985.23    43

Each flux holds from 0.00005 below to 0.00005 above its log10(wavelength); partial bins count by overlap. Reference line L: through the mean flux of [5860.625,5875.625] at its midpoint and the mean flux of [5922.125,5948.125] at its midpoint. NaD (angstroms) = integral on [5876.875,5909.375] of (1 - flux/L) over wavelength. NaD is 1.6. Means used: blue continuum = 39.5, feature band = 37.2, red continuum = 38.7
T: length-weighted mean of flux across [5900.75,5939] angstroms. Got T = 38.7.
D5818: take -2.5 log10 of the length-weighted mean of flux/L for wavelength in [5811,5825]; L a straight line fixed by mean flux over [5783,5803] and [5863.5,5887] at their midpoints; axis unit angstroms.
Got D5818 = 0.11 mag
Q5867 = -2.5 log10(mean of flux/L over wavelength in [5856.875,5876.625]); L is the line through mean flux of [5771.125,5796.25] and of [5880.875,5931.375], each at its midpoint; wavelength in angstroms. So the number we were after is -0.07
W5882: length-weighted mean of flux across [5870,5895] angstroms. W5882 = 37.8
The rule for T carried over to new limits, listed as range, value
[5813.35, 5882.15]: 38.9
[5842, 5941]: 38.6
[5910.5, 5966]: 37.7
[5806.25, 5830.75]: 37.2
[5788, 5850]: 38.7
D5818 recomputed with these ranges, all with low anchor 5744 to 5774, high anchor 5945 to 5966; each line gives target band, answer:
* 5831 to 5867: -0.065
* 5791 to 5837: -0.059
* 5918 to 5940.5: -0.088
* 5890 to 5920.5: -0.033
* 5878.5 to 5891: 0.046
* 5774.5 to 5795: -0.015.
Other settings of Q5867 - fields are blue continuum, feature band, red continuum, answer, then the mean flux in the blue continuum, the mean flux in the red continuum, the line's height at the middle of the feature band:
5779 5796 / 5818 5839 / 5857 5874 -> -0.03 mag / 37.6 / 39.6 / 38.7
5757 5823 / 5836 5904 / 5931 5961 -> -0.02 mag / 37.7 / 37.6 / 37.6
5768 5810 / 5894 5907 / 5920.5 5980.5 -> 0.00 mag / 38.6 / 37.9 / 38.1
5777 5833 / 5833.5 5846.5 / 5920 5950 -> 0.00 mag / 38.3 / 38.2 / 38.3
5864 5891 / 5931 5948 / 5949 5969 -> -0.02 mag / 38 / 37.1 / 37.3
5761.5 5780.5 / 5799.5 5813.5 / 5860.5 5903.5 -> -0.02 mag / 38.1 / 38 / 38.1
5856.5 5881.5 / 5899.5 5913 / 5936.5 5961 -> 0.00 mag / 39.2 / 37.2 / 38.3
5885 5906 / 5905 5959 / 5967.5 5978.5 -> -0.01 mag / 37.5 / 37.4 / 37.5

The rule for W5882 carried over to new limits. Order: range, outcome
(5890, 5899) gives 36.2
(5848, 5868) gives 39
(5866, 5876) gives 41.3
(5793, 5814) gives 38.9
